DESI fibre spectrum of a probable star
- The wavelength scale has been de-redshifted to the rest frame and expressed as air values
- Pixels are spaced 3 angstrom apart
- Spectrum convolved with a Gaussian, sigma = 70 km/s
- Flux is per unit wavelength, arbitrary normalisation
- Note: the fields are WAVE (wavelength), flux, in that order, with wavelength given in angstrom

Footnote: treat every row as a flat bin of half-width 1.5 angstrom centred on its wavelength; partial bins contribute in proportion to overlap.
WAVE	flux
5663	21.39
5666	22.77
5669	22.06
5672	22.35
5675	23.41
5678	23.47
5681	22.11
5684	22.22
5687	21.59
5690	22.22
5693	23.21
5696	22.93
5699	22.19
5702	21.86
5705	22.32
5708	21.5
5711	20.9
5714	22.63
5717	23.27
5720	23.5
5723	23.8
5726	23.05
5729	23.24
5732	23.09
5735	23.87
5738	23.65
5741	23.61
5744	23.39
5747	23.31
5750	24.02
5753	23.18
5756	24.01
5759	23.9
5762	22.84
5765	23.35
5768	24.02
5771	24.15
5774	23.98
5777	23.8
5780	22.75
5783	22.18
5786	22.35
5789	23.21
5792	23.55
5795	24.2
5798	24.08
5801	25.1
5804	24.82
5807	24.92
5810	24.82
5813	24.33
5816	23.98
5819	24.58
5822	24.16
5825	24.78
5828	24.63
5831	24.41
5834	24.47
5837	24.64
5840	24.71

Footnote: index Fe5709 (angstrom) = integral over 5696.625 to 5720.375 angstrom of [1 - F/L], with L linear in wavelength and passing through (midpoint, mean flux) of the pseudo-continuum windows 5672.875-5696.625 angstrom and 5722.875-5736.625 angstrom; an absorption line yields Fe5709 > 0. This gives 0.8 angstrom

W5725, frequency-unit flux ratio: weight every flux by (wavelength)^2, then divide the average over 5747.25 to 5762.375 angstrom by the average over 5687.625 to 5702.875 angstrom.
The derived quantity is 1.07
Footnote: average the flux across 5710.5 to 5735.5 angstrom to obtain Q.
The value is 23.1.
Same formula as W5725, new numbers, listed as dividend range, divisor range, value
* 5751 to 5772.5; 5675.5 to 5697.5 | 1.08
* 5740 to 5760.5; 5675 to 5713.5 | 1.08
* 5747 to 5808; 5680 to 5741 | 1.07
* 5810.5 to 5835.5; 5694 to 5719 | 1.14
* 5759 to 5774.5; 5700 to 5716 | 1.10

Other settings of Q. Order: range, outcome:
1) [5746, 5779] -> 23.7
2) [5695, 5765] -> 23.1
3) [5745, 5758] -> 23.6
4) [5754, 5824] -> 23.9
